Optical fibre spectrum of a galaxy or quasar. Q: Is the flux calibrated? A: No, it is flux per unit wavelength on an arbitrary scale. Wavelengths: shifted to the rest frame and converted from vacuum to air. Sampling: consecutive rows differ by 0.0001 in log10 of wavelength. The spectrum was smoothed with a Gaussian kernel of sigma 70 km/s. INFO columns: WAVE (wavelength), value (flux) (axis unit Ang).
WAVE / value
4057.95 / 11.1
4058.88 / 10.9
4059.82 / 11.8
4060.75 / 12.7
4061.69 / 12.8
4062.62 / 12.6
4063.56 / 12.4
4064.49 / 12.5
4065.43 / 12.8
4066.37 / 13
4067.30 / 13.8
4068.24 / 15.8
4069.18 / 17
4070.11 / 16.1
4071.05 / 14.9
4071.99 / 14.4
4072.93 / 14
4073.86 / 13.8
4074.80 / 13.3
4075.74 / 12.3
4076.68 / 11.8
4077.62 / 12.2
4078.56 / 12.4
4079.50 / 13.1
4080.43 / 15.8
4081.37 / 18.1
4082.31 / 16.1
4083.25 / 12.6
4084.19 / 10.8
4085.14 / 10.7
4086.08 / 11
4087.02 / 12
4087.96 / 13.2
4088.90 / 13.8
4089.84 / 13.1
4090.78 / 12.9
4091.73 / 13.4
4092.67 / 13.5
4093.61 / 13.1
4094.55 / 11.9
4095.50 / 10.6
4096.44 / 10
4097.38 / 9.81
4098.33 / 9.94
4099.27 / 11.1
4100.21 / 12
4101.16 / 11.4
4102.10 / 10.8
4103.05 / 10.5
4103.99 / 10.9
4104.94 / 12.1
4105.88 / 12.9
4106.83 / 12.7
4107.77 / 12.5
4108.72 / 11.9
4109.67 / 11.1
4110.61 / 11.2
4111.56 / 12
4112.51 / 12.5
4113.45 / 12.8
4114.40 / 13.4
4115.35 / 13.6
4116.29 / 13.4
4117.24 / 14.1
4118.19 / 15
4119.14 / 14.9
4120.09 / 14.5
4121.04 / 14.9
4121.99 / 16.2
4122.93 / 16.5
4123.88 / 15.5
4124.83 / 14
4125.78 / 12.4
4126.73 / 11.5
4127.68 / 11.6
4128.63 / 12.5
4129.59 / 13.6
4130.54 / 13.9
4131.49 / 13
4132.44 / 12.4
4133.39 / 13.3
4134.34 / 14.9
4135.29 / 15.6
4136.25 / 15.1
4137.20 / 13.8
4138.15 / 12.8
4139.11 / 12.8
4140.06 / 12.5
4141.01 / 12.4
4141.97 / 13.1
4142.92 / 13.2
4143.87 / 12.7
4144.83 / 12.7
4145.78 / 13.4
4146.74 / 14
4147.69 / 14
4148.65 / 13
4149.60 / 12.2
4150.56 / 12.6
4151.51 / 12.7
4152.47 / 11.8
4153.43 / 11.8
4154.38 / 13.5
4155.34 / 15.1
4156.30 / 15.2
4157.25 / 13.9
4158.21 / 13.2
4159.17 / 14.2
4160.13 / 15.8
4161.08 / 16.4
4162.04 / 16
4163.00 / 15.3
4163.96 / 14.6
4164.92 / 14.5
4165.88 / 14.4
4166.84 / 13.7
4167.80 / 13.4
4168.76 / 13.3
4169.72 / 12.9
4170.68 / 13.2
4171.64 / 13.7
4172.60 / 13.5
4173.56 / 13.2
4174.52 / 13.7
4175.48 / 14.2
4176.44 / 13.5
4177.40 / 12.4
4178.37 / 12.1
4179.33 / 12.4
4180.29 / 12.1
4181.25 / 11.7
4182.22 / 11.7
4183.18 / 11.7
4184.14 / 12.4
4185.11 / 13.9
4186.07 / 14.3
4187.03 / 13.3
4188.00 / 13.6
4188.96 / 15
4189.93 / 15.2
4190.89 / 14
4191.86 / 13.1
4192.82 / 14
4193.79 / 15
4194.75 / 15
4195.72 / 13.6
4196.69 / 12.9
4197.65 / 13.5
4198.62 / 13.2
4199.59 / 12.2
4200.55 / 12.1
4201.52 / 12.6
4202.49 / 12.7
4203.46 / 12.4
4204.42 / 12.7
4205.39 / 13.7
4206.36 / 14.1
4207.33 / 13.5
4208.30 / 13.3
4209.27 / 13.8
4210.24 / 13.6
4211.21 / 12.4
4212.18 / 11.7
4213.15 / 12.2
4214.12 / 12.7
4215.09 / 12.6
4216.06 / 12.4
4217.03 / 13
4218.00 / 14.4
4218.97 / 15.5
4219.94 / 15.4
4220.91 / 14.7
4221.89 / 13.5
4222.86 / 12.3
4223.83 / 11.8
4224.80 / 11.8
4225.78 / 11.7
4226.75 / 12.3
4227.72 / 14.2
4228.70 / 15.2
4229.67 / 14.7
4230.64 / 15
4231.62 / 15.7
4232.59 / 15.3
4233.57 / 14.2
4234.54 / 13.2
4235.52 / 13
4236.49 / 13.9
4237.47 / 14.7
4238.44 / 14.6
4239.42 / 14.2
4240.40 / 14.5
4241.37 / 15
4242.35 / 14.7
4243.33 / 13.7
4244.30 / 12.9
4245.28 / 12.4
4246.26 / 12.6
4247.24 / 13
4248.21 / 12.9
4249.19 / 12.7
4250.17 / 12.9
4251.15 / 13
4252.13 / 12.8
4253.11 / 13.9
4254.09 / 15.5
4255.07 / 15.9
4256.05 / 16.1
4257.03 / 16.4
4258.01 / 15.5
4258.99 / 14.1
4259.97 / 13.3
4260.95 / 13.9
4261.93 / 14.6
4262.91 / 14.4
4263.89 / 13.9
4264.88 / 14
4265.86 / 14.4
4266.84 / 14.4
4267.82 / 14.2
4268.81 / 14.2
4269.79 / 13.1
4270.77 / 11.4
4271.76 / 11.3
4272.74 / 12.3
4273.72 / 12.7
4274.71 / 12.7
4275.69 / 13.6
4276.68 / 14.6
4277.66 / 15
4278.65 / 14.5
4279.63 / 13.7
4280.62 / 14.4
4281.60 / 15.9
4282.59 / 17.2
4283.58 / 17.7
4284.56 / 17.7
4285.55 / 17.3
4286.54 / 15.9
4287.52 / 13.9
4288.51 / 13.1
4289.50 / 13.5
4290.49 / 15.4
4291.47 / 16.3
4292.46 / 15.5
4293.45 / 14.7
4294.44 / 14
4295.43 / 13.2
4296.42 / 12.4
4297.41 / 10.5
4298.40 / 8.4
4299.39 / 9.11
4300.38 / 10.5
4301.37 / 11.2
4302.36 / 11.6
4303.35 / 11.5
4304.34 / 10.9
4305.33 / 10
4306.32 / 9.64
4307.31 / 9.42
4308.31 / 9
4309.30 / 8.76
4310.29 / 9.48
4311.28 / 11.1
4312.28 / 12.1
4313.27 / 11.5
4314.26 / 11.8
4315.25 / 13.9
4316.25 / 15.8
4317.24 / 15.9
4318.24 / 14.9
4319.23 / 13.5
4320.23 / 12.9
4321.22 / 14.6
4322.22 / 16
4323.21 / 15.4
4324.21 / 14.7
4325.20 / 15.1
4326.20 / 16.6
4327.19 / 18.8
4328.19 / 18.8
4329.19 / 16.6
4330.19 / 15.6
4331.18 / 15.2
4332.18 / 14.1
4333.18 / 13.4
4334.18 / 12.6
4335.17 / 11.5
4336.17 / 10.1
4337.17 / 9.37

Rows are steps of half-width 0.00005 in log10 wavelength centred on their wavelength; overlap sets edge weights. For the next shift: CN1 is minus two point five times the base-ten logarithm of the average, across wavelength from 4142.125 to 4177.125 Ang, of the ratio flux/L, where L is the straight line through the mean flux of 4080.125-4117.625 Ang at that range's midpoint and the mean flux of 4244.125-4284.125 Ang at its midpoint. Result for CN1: -0.062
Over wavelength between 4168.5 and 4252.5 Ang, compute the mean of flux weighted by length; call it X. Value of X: 13.4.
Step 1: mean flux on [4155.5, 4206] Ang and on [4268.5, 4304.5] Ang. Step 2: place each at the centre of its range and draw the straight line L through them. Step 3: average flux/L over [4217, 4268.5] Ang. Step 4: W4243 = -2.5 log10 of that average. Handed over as -0.03 mag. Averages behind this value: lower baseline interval 13.6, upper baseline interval 13.6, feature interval 14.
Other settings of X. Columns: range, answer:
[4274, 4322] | 13.1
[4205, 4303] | 13.8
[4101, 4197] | 13.4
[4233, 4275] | 13.8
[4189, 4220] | 13.4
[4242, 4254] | 13.2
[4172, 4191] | 13.2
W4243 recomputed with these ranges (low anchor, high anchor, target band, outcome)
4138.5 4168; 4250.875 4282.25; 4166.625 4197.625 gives 0.03 mag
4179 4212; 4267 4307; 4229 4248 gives -0.06 mag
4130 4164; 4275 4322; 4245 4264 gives -0.06 mag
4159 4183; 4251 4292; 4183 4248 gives 0.04 mag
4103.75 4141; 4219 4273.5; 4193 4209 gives 0.03 mag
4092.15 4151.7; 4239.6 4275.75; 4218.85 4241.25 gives -0.03 mag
